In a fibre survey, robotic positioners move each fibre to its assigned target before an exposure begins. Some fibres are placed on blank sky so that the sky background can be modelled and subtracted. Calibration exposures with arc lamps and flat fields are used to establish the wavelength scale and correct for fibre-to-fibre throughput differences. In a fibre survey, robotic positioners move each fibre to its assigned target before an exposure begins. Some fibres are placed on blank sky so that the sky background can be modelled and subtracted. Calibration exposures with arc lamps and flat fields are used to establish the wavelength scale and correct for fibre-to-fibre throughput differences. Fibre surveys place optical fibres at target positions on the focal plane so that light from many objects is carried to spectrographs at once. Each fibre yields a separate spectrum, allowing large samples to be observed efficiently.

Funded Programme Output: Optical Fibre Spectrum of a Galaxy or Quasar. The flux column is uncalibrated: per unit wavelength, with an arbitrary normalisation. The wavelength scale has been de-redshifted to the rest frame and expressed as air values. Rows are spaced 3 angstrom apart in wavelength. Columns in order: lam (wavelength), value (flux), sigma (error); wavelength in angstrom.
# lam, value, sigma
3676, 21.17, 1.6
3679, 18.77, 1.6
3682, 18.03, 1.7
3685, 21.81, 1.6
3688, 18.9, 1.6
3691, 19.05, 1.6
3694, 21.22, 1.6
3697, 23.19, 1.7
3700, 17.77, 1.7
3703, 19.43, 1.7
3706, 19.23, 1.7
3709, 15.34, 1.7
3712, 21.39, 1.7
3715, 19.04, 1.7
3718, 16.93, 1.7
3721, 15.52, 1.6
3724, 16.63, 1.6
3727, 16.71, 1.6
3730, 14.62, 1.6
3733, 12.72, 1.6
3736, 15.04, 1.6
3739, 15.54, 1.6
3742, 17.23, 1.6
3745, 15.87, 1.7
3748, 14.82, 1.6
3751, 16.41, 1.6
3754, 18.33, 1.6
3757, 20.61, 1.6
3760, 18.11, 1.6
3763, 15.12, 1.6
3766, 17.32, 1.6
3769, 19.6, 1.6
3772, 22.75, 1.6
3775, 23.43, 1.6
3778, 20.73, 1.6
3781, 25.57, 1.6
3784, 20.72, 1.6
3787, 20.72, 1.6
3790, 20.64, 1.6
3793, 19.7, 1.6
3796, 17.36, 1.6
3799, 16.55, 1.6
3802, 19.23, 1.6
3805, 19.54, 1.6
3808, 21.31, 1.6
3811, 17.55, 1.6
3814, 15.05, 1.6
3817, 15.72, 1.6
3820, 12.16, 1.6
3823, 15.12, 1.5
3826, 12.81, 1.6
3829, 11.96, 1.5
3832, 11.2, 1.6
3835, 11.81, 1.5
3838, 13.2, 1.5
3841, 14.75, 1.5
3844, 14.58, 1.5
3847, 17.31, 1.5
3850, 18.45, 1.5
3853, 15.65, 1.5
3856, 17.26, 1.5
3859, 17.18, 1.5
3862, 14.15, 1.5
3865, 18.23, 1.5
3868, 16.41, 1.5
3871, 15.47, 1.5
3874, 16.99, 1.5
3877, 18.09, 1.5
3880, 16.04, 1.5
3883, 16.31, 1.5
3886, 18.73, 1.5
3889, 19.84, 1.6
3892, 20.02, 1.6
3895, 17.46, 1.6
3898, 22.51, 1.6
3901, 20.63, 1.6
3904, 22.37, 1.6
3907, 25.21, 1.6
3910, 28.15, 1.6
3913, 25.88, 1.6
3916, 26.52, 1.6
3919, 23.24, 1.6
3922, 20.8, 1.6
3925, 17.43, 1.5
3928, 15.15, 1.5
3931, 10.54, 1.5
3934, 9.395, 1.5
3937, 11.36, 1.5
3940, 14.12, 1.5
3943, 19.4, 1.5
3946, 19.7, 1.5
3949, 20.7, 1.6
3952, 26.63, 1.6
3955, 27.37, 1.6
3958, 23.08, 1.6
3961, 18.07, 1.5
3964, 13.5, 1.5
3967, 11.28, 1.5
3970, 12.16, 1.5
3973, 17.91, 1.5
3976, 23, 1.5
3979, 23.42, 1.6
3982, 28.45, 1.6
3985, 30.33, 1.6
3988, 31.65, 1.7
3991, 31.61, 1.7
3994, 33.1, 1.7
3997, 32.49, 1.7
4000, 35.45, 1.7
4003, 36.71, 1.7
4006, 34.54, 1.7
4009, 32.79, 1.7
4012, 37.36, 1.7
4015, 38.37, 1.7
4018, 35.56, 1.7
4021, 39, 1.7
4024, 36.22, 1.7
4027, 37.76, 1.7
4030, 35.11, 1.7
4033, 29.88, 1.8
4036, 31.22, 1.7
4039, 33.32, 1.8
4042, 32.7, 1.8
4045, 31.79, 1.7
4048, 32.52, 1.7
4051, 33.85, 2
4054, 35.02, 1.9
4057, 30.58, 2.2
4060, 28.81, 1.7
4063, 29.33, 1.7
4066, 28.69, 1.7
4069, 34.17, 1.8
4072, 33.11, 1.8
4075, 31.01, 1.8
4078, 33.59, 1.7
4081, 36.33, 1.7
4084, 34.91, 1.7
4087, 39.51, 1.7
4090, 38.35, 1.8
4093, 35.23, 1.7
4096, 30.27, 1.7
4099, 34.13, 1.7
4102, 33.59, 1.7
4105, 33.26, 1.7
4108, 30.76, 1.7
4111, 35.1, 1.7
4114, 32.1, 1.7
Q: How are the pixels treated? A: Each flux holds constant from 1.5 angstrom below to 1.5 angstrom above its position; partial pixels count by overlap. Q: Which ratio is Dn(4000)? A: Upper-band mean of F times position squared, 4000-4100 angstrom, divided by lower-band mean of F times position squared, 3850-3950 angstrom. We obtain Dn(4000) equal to 1.98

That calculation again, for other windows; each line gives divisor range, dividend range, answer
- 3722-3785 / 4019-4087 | 2.16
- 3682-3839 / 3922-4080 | 1.77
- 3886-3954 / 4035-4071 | 1.71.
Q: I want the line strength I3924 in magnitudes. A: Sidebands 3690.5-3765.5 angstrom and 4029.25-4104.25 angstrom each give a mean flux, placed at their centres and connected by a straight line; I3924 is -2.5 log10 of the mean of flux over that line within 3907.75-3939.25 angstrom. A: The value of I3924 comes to 0.36 mag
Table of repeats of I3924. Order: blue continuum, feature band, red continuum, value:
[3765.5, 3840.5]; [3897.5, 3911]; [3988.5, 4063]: 0.059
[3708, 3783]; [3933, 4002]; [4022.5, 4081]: 0.266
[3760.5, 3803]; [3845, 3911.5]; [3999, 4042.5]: 0.363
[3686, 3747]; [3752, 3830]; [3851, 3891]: -0.066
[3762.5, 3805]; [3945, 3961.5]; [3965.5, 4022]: 0.209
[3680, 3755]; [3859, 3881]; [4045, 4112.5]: 0.414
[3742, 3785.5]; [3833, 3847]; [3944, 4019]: 0.493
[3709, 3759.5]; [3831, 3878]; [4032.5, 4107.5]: 0.395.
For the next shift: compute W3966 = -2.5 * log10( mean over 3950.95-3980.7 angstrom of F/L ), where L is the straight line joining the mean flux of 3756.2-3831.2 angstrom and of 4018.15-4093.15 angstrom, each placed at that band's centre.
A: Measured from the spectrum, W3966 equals 0.401 mag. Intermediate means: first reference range 18.3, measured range 19.6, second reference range 33.7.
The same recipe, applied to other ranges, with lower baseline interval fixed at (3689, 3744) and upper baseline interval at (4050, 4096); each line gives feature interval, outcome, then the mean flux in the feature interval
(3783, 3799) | 0.07 mag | 19.5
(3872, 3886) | 0.41 mag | 17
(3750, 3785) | 0.00 mag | 19.9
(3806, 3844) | 0.47 mag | 14.5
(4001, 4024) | -0.18 mag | 36.3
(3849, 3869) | 0.39 mag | 16.7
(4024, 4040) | -0.07 mag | 33.7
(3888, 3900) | 0.26 mag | 20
